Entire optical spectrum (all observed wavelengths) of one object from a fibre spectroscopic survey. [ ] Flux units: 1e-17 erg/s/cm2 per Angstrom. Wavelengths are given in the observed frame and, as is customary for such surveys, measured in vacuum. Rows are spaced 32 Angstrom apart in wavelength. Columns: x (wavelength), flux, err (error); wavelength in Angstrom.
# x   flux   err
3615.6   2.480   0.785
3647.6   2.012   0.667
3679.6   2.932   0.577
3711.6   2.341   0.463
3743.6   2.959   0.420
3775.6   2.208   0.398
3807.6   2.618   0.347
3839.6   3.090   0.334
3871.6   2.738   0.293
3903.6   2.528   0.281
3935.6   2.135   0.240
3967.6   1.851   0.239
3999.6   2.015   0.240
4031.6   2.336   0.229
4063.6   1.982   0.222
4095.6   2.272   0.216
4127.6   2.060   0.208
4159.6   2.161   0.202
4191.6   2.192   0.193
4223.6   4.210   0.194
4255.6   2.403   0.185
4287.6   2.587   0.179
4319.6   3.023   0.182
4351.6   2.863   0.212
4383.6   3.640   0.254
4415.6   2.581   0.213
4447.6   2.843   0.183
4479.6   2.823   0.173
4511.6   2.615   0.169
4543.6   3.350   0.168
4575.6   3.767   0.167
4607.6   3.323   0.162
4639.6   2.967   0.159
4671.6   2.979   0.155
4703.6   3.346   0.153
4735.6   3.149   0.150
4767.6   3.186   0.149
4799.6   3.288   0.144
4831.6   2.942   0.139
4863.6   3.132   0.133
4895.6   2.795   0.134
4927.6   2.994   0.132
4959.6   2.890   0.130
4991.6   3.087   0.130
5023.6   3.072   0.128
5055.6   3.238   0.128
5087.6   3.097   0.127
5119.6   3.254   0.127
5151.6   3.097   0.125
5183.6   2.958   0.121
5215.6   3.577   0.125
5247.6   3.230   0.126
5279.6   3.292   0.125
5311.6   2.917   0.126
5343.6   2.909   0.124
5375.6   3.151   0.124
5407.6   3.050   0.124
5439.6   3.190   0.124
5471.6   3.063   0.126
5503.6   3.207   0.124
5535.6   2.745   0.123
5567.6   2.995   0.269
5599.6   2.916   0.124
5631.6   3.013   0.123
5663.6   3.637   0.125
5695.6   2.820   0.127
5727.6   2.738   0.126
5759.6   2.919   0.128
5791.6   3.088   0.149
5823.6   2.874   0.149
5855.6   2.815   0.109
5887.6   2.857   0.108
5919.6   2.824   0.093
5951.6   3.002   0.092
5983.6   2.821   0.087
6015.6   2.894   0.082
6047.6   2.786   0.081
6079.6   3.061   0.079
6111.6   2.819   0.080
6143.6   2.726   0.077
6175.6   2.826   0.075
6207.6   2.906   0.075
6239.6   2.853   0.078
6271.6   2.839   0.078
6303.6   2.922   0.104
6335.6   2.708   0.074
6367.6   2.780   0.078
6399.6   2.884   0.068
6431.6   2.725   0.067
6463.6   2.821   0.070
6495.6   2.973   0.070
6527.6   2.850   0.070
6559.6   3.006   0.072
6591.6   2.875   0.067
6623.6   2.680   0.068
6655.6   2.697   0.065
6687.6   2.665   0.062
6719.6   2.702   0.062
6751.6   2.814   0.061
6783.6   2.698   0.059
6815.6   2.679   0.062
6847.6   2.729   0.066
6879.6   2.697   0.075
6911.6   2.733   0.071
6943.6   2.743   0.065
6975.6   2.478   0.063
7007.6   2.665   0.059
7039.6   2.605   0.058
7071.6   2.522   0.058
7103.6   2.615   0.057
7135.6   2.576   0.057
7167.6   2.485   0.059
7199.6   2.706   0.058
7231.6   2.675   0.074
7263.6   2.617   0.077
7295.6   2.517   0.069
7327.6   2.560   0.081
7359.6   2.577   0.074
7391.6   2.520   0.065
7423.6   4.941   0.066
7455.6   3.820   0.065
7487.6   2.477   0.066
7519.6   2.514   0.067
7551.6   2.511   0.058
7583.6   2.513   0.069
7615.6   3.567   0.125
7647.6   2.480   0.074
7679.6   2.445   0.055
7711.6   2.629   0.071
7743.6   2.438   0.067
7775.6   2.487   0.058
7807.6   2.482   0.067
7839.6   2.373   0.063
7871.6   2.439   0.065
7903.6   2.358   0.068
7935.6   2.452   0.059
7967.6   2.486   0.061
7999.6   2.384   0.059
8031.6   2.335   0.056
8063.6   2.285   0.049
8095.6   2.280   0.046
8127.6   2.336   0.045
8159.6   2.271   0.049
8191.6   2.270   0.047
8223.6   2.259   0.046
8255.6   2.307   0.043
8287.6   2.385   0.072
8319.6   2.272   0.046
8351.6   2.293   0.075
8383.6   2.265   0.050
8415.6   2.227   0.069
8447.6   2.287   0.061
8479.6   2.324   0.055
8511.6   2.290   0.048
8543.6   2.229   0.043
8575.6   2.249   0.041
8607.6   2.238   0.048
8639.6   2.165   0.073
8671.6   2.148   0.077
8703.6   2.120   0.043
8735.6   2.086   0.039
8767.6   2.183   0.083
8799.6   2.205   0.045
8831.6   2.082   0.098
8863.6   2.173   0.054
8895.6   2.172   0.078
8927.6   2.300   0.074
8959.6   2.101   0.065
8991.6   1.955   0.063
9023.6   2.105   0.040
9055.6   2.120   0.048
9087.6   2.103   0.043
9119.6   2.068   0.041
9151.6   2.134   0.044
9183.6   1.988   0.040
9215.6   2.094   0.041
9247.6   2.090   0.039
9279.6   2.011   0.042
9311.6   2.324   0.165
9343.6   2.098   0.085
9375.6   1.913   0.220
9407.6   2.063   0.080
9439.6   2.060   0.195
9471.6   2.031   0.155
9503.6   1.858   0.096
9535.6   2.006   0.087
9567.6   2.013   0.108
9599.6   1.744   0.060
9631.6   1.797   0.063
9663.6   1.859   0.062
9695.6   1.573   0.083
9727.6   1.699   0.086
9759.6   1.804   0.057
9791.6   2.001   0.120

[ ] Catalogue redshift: 0.13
